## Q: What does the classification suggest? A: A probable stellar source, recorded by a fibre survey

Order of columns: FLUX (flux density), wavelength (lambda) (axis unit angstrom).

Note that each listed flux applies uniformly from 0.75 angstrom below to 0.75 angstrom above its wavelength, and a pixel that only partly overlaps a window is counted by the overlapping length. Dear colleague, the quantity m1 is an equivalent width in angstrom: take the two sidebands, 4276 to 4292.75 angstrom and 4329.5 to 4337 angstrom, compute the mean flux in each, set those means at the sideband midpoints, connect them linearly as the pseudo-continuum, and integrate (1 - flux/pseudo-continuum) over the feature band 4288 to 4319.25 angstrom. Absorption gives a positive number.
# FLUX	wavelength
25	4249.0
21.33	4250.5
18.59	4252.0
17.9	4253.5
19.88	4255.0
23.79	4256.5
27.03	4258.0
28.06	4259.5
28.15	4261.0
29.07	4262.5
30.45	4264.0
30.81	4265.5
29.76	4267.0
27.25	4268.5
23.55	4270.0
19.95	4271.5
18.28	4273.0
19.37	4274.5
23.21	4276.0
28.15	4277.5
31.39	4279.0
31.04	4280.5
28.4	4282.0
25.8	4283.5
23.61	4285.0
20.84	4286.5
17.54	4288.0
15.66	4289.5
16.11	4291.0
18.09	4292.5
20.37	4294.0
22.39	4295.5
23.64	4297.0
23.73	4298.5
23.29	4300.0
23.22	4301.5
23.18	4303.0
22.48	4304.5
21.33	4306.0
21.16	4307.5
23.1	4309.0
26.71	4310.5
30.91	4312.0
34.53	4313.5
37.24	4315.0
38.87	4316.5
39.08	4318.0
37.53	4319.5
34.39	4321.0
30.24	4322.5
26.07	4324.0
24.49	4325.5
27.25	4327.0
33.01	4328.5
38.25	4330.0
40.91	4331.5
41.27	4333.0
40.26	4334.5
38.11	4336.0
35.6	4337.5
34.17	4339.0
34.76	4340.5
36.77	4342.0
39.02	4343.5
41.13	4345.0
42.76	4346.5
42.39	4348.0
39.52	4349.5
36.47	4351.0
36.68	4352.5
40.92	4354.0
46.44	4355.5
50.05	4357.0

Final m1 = 5.2 angstrom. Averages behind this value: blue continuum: 23.5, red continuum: 39.7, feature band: 25.3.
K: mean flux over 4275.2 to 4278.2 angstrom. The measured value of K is 25.5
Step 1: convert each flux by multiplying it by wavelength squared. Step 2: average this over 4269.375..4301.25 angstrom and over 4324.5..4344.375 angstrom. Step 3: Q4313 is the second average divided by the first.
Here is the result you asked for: 1.61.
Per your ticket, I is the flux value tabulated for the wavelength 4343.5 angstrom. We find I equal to 39.02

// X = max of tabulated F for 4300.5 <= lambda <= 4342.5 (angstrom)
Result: 41.27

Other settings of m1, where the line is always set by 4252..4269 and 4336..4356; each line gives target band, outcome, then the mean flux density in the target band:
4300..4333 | 4.14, 30.3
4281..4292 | 3.18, 21.3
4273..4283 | 0.90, 26.2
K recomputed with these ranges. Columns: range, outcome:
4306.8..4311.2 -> 23.7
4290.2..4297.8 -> 20.1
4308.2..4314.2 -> 28.7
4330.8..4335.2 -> 40.8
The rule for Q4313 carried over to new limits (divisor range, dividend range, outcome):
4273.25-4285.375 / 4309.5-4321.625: 1.35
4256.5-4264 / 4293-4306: 0.83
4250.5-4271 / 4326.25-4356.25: 1.56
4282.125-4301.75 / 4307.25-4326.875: 1.49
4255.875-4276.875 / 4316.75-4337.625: 1.40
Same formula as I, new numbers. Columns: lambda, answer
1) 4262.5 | 29.07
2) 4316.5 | 38.87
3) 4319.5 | 37.53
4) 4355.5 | 46.44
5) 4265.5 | 30.81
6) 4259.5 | 28.06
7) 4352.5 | 36.68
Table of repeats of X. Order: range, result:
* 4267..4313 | 31.39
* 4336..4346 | 41.13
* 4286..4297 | 23.64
